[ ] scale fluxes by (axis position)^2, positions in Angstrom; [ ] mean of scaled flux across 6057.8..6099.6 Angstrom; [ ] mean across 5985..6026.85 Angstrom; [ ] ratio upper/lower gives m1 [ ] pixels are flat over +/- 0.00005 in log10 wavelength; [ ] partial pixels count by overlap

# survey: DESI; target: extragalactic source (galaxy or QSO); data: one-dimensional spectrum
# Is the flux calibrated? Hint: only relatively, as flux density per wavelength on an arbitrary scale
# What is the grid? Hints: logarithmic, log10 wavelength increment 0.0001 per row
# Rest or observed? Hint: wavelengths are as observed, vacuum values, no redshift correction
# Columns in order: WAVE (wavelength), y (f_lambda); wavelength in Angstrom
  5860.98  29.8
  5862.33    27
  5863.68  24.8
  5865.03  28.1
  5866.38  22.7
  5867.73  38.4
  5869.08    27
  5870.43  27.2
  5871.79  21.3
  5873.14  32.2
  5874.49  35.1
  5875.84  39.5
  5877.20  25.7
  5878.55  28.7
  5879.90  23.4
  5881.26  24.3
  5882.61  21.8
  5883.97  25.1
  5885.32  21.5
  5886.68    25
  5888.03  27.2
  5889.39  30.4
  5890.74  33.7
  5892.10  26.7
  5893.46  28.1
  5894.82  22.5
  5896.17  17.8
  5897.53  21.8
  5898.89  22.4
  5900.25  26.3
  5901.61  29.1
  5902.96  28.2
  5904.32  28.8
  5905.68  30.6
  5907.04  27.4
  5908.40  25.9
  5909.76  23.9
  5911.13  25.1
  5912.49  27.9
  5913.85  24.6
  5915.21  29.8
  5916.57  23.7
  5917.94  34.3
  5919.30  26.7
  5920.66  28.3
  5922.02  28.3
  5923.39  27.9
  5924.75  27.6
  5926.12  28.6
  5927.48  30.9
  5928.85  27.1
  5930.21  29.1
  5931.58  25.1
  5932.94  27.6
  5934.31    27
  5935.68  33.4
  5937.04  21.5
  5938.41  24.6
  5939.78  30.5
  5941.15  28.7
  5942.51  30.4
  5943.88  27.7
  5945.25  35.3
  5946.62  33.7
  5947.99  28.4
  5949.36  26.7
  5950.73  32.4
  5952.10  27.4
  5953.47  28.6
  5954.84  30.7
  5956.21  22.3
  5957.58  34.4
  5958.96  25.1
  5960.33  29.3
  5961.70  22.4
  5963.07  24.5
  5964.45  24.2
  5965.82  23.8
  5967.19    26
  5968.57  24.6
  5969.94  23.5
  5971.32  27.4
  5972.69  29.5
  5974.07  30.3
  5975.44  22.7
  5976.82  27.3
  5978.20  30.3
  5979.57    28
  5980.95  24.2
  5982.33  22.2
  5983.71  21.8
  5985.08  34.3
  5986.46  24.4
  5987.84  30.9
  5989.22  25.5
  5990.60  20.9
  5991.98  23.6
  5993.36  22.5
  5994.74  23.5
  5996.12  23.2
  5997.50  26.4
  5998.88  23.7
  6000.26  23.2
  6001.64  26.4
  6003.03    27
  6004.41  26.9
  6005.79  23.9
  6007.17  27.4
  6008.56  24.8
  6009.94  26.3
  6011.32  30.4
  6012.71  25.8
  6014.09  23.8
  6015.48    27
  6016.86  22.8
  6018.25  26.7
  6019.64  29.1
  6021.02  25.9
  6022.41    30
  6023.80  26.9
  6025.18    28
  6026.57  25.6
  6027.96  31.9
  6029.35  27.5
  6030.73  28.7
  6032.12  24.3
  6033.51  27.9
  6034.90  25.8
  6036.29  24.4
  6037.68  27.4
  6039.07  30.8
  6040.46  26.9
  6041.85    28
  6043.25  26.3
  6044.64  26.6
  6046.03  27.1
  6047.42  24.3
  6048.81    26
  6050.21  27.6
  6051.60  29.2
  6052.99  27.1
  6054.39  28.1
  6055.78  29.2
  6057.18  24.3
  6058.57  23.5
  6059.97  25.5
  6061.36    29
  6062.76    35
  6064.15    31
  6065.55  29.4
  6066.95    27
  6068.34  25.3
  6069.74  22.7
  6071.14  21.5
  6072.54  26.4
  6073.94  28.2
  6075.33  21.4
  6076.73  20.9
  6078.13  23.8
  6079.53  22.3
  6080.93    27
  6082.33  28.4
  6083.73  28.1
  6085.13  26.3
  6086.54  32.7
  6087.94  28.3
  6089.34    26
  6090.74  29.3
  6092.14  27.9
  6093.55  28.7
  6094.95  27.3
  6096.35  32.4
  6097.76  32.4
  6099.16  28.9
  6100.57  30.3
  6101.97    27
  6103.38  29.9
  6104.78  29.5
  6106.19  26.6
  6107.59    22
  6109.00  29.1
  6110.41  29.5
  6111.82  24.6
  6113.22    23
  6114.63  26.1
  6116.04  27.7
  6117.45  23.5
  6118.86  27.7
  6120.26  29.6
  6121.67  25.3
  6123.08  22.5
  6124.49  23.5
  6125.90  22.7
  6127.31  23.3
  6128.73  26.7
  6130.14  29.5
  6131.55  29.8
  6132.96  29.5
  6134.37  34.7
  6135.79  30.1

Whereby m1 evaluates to 1.08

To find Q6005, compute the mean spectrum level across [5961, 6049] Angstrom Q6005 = 26.2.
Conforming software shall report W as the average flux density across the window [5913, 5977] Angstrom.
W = 27.7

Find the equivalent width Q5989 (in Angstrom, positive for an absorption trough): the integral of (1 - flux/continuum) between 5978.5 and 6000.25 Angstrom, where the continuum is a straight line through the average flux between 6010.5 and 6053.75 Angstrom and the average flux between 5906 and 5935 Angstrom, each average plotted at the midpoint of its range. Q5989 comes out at 1.76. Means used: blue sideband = 27.5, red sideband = 27.1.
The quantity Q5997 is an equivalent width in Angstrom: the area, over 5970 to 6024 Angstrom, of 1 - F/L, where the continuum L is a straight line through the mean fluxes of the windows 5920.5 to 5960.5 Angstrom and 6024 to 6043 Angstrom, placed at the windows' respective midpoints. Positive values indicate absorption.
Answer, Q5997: 3.6 Angstrom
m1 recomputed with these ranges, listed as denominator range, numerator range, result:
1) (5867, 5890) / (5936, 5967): 1.03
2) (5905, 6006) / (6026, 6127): 1.04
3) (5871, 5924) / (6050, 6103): 1.08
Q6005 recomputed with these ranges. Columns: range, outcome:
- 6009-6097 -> 27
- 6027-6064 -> 27.4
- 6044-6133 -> 26.9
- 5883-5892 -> 26.9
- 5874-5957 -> 27.6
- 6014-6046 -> 27.1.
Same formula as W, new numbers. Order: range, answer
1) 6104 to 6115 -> 26.3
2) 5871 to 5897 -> 26.8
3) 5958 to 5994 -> 25.8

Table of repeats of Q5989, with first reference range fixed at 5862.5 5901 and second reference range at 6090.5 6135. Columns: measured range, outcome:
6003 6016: 0.4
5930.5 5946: -0.8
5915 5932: -0.9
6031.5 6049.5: 0.4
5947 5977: 0.1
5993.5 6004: 0.9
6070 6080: 1.4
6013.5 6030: 0.0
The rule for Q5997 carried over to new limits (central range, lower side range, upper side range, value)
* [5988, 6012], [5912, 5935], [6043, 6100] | 2.1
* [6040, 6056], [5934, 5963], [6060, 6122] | 0.3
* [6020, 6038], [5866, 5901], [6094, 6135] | -0.1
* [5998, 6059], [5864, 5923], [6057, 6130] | 0.4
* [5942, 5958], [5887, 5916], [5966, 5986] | -2.0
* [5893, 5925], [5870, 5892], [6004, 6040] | 1.1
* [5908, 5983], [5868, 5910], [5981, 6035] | -2.8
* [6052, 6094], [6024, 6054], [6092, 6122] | 1.0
